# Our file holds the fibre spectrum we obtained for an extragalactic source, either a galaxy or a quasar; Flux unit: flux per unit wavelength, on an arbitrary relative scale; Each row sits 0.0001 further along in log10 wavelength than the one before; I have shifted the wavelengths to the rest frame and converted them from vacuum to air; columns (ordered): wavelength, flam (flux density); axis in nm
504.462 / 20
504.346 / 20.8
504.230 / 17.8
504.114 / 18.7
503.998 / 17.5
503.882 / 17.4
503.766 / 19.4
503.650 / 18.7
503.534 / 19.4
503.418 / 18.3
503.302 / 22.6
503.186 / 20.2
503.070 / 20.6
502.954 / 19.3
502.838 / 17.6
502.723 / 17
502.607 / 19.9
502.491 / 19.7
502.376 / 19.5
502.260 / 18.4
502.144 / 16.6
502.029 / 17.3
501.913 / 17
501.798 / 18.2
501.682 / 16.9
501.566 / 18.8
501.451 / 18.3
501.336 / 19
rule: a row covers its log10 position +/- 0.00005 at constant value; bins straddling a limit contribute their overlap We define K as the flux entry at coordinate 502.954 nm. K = 19.3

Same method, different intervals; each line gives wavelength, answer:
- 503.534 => 19.4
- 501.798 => 18.2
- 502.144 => 16.6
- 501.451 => 18.3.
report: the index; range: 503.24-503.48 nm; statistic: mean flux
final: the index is 20.4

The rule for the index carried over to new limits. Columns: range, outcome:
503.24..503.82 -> 19.7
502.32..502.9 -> 18.8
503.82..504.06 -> 17.5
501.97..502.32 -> 17.4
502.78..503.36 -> 20.1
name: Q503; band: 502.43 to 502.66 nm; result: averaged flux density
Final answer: 19.8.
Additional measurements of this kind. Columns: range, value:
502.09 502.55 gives 18.6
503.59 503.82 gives 19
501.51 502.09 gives 17.6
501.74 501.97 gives 17.6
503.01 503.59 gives 20.2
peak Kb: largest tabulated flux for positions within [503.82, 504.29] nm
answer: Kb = 18.7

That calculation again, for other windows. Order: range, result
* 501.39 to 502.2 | 18.8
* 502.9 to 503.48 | 22.6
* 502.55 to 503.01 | 19.9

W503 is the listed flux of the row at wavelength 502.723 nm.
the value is 17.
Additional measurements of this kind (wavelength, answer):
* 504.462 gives 20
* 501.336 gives 19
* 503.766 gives 19.4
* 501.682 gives 16.9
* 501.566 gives 18.8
